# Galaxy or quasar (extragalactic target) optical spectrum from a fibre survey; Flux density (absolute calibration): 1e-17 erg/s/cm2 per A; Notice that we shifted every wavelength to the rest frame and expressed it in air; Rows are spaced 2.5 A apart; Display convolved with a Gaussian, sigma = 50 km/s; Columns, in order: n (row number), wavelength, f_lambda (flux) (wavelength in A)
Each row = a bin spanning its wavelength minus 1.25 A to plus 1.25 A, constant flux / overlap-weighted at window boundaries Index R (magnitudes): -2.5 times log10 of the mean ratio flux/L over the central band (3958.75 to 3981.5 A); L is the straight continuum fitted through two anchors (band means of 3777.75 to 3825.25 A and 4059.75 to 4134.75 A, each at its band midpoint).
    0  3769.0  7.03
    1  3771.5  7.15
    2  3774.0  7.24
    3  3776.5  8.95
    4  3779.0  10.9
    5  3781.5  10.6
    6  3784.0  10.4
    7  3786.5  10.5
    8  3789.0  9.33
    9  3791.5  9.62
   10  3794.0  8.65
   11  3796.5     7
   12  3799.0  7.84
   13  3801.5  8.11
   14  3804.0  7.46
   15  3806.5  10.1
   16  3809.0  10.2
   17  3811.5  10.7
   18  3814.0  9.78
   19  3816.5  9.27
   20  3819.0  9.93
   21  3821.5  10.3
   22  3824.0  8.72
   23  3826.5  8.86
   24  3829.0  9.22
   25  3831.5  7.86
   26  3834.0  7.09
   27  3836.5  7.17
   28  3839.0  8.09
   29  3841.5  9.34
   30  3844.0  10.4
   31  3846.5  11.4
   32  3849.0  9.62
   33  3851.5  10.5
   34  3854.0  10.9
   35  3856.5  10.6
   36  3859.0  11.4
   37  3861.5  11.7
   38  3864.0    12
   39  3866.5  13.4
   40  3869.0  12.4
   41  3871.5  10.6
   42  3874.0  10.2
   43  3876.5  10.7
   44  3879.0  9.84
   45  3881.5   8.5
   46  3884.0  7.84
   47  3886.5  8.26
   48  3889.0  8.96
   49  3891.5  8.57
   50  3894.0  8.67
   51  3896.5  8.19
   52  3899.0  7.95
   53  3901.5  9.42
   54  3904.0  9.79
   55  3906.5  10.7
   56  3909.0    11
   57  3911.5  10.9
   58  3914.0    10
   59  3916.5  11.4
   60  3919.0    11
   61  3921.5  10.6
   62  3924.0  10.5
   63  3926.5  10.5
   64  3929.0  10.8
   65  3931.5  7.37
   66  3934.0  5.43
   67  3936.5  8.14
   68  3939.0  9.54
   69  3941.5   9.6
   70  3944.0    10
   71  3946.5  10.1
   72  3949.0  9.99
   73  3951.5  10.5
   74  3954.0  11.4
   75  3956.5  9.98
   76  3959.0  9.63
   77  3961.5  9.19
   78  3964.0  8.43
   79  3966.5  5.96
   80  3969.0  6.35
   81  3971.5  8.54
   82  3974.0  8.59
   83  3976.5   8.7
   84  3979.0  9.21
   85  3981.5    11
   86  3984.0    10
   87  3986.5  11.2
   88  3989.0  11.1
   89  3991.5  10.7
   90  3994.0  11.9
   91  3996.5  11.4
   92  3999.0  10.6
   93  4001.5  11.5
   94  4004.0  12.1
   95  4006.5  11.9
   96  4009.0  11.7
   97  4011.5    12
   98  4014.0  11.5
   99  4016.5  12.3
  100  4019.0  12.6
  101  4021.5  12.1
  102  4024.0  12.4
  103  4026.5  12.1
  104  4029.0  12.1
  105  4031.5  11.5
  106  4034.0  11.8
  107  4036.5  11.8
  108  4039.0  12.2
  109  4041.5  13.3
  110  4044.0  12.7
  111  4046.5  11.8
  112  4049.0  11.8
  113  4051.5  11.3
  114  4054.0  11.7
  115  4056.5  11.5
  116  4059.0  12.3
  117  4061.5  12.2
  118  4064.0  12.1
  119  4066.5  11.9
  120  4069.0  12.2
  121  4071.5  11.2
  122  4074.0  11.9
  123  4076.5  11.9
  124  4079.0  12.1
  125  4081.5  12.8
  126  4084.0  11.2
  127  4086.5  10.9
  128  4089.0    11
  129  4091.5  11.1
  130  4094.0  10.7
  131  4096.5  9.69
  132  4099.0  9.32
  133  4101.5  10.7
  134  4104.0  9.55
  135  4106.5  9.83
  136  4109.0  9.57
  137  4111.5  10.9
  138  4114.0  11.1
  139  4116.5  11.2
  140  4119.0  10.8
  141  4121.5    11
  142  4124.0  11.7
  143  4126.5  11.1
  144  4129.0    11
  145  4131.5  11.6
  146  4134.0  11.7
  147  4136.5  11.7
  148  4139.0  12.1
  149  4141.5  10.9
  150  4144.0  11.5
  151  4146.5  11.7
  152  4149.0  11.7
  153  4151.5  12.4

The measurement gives 0.24 mag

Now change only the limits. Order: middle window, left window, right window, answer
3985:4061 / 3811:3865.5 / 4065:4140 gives -0.11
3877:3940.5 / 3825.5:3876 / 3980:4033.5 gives 0.14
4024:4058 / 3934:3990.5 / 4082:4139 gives -0.18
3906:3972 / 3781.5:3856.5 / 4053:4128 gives 0.06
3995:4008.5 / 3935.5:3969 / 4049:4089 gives -0.11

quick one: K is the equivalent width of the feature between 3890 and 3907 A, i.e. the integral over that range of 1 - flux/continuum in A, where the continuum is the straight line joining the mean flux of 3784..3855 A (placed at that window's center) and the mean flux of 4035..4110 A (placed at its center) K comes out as 1.62 A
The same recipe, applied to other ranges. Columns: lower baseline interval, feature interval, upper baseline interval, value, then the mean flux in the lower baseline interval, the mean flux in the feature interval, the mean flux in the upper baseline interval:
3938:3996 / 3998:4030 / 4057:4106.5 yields -4.97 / 9.66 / 11.9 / 11.3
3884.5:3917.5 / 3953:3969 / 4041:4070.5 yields 2.45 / 9.47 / 8.85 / 12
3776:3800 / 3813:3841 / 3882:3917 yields 1.87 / 9.41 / 8.76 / 9.34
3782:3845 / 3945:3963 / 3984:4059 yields 1.34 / 9.05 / 10.1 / 11.8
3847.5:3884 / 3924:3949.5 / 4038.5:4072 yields 4.67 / 10.8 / 9.19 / 12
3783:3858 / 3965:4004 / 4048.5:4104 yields 2.94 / 9.3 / 9.85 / 11.4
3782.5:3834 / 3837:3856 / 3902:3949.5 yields -1.14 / 9.15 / 9.94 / 9.85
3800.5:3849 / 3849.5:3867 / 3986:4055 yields -3.09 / 9.18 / 11.3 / 11.8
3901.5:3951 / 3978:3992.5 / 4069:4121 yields -0.47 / 9.86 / 10.6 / 10.9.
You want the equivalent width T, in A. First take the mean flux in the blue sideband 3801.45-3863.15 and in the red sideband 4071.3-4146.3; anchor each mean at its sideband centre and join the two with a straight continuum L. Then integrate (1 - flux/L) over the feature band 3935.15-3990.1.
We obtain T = 4.72 A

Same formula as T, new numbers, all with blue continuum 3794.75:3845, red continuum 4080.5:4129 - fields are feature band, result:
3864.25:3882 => -3.39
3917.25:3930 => -1.55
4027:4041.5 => -2.45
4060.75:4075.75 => -2.01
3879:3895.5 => 1.31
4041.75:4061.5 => -2.99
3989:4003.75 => -1.83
